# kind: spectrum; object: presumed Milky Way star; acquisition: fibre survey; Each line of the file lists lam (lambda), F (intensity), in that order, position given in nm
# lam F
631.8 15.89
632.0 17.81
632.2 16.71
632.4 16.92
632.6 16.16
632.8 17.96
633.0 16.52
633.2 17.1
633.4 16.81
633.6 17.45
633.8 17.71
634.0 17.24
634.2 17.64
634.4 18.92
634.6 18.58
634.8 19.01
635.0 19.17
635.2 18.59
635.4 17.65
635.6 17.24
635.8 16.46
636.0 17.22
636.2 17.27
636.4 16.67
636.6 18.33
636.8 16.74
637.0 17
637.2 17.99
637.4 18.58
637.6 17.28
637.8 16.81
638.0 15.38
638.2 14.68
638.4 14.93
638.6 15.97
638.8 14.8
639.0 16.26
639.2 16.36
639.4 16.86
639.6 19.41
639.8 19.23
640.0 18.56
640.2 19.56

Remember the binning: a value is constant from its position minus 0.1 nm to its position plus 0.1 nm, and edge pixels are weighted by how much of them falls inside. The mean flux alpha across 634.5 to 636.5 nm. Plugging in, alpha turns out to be 17.8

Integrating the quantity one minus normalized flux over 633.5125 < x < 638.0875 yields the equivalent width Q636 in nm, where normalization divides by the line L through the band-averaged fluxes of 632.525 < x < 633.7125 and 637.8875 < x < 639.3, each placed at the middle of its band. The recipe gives -0.38 nm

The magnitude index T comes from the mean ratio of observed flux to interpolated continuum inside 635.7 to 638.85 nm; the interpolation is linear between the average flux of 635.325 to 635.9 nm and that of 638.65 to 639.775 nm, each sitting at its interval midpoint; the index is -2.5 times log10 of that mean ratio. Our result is 0.021 mag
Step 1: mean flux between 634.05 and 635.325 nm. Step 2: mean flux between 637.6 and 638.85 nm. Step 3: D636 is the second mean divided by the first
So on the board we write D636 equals 0.8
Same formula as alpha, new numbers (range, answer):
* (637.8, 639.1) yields 15.4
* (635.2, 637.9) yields 17.4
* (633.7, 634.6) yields 18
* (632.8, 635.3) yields 17.9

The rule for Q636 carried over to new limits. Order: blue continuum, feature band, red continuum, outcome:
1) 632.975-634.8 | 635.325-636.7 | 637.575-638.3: -0.042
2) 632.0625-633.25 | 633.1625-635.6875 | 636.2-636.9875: -0.133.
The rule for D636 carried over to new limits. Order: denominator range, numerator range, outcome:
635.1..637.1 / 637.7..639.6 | 0.92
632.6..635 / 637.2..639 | 0.91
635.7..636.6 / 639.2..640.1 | 1.07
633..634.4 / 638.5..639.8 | 0.97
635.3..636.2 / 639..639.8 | 1.03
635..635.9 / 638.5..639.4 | 0.90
